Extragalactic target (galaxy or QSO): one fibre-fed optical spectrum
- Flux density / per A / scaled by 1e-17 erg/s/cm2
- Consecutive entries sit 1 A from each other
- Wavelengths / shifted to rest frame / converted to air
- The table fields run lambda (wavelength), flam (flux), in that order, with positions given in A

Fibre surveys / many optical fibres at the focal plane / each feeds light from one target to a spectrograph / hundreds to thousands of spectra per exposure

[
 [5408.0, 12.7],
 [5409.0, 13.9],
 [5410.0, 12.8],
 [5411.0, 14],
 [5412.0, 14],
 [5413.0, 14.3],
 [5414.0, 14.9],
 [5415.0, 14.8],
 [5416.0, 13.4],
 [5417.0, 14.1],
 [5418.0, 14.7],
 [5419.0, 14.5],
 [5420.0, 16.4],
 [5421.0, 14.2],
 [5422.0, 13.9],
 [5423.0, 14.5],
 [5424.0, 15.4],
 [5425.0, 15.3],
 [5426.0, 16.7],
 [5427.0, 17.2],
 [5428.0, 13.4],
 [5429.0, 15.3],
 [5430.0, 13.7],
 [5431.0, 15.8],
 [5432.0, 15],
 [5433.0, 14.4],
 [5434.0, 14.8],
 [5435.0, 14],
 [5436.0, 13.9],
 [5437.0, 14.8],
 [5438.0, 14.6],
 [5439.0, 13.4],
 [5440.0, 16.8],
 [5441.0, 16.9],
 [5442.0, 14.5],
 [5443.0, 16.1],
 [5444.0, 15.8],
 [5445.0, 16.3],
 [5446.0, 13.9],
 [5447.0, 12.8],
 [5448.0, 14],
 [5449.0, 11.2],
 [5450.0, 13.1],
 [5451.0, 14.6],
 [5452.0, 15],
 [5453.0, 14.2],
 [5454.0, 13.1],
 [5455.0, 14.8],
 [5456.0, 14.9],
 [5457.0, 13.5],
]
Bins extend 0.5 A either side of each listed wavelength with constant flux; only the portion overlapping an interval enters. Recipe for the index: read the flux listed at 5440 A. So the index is 16.8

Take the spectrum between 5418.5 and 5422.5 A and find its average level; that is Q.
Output 14.8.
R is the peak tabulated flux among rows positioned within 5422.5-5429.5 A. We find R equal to 17.2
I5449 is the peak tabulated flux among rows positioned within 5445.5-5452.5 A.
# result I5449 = 15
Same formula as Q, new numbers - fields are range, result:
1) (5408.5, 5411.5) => 13.6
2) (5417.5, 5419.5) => 14.6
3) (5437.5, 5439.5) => 14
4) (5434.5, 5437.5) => 14.2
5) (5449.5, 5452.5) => 14.2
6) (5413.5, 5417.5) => 14.3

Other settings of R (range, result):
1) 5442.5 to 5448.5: 16.3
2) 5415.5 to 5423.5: 16.4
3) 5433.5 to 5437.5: 14.8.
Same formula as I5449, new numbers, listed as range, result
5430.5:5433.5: 15.8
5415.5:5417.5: 14.1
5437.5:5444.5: 16.9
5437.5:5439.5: 14.6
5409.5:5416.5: 14.9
